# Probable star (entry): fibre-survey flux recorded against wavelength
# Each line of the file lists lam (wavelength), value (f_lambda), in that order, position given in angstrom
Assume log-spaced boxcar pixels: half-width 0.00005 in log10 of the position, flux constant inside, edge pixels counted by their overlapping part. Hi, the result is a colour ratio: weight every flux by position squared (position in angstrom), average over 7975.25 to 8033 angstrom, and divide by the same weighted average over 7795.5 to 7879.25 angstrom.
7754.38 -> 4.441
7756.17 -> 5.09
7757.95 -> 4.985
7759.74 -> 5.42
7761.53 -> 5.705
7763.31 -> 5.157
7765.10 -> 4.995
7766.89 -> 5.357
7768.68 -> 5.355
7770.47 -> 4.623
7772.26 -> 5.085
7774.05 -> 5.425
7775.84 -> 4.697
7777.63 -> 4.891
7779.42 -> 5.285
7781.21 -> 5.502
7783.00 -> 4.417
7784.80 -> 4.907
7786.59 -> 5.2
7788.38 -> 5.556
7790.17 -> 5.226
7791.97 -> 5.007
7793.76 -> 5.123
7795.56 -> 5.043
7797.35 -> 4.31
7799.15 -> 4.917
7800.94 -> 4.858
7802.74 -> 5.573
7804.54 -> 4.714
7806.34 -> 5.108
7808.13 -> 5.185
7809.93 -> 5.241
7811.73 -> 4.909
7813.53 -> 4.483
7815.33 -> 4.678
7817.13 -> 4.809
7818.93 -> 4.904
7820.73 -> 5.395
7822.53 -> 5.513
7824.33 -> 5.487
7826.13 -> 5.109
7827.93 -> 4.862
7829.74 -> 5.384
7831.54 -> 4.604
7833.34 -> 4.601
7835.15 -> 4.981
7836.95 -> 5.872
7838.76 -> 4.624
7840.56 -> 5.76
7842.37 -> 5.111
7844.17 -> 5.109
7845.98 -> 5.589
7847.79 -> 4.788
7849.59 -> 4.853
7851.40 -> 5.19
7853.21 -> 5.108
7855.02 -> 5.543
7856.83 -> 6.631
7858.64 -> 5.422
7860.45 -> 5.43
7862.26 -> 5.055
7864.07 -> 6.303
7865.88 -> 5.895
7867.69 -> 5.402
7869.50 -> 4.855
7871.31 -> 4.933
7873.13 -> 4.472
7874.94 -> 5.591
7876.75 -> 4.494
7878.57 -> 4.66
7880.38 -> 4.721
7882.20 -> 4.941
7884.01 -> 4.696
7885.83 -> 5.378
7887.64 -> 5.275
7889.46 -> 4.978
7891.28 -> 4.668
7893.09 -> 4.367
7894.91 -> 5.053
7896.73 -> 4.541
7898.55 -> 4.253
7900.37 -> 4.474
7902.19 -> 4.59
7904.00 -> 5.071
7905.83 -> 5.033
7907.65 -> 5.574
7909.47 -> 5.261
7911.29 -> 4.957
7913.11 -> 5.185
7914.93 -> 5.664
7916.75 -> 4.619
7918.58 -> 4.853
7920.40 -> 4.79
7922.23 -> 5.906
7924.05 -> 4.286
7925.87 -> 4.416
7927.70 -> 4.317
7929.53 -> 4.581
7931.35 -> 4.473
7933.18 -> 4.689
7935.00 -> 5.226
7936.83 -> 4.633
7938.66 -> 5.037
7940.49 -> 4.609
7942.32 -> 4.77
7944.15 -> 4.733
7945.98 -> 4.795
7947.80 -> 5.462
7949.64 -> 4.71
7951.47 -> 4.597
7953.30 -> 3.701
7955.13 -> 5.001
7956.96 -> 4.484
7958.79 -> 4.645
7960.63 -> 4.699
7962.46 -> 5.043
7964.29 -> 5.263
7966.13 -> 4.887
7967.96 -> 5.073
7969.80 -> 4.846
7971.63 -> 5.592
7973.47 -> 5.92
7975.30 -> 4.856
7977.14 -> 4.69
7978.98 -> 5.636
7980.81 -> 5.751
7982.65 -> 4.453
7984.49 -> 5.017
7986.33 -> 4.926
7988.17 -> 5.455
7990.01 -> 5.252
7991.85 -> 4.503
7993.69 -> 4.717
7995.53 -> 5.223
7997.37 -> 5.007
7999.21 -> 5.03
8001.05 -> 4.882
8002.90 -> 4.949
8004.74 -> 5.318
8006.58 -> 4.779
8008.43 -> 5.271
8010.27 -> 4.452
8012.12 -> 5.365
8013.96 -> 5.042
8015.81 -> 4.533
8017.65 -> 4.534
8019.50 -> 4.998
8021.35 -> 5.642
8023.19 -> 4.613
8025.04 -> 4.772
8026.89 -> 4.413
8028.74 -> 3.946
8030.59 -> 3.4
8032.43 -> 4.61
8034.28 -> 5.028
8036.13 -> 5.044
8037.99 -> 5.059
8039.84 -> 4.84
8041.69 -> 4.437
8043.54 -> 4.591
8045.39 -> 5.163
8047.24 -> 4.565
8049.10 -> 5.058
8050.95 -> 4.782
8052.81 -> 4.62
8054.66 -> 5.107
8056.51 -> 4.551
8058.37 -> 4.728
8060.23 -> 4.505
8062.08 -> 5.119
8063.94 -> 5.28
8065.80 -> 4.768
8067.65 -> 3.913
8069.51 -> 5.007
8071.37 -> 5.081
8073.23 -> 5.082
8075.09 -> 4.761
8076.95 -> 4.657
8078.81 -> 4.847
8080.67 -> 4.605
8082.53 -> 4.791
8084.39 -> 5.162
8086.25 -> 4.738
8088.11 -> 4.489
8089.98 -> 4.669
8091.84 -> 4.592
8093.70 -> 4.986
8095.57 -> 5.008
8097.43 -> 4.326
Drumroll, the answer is 0.99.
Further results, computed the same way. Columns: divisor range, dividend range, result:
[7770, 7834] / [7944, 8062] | 1.02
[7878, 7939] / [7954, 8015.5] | 1.05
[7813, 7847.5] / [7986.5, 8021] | 1.02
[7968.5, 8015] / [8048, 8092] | 0.96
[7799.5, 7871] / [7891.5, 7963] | 0.94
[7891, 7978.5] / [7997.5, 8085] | 1.02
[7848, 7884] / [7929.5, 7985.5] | 0.96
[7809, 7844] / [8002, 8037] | 0.99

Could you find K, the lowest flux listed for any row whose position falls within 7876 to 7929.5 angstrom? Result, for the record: 4.253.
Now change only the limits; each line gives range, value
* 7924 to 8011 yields 3.701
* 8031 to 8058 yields 4.437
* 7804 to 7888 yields 4.472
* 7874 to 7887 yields 4.494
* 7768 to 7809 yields 4.31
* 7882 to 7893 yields 4.668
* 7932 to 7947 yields 4.609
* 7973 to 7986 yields 4.453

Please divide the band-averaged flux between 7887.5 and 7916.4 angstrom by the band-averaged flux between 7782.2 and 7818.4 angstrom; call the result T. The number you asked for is 0.99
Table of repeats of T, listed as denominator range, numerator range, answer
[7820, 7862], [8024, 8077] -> 0.90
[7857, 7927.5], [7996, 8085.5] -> 0.96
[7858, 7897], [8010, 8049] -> 0.93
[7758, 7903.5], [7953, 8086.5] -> 0.96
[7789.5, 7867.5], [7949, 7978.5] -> 0.95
